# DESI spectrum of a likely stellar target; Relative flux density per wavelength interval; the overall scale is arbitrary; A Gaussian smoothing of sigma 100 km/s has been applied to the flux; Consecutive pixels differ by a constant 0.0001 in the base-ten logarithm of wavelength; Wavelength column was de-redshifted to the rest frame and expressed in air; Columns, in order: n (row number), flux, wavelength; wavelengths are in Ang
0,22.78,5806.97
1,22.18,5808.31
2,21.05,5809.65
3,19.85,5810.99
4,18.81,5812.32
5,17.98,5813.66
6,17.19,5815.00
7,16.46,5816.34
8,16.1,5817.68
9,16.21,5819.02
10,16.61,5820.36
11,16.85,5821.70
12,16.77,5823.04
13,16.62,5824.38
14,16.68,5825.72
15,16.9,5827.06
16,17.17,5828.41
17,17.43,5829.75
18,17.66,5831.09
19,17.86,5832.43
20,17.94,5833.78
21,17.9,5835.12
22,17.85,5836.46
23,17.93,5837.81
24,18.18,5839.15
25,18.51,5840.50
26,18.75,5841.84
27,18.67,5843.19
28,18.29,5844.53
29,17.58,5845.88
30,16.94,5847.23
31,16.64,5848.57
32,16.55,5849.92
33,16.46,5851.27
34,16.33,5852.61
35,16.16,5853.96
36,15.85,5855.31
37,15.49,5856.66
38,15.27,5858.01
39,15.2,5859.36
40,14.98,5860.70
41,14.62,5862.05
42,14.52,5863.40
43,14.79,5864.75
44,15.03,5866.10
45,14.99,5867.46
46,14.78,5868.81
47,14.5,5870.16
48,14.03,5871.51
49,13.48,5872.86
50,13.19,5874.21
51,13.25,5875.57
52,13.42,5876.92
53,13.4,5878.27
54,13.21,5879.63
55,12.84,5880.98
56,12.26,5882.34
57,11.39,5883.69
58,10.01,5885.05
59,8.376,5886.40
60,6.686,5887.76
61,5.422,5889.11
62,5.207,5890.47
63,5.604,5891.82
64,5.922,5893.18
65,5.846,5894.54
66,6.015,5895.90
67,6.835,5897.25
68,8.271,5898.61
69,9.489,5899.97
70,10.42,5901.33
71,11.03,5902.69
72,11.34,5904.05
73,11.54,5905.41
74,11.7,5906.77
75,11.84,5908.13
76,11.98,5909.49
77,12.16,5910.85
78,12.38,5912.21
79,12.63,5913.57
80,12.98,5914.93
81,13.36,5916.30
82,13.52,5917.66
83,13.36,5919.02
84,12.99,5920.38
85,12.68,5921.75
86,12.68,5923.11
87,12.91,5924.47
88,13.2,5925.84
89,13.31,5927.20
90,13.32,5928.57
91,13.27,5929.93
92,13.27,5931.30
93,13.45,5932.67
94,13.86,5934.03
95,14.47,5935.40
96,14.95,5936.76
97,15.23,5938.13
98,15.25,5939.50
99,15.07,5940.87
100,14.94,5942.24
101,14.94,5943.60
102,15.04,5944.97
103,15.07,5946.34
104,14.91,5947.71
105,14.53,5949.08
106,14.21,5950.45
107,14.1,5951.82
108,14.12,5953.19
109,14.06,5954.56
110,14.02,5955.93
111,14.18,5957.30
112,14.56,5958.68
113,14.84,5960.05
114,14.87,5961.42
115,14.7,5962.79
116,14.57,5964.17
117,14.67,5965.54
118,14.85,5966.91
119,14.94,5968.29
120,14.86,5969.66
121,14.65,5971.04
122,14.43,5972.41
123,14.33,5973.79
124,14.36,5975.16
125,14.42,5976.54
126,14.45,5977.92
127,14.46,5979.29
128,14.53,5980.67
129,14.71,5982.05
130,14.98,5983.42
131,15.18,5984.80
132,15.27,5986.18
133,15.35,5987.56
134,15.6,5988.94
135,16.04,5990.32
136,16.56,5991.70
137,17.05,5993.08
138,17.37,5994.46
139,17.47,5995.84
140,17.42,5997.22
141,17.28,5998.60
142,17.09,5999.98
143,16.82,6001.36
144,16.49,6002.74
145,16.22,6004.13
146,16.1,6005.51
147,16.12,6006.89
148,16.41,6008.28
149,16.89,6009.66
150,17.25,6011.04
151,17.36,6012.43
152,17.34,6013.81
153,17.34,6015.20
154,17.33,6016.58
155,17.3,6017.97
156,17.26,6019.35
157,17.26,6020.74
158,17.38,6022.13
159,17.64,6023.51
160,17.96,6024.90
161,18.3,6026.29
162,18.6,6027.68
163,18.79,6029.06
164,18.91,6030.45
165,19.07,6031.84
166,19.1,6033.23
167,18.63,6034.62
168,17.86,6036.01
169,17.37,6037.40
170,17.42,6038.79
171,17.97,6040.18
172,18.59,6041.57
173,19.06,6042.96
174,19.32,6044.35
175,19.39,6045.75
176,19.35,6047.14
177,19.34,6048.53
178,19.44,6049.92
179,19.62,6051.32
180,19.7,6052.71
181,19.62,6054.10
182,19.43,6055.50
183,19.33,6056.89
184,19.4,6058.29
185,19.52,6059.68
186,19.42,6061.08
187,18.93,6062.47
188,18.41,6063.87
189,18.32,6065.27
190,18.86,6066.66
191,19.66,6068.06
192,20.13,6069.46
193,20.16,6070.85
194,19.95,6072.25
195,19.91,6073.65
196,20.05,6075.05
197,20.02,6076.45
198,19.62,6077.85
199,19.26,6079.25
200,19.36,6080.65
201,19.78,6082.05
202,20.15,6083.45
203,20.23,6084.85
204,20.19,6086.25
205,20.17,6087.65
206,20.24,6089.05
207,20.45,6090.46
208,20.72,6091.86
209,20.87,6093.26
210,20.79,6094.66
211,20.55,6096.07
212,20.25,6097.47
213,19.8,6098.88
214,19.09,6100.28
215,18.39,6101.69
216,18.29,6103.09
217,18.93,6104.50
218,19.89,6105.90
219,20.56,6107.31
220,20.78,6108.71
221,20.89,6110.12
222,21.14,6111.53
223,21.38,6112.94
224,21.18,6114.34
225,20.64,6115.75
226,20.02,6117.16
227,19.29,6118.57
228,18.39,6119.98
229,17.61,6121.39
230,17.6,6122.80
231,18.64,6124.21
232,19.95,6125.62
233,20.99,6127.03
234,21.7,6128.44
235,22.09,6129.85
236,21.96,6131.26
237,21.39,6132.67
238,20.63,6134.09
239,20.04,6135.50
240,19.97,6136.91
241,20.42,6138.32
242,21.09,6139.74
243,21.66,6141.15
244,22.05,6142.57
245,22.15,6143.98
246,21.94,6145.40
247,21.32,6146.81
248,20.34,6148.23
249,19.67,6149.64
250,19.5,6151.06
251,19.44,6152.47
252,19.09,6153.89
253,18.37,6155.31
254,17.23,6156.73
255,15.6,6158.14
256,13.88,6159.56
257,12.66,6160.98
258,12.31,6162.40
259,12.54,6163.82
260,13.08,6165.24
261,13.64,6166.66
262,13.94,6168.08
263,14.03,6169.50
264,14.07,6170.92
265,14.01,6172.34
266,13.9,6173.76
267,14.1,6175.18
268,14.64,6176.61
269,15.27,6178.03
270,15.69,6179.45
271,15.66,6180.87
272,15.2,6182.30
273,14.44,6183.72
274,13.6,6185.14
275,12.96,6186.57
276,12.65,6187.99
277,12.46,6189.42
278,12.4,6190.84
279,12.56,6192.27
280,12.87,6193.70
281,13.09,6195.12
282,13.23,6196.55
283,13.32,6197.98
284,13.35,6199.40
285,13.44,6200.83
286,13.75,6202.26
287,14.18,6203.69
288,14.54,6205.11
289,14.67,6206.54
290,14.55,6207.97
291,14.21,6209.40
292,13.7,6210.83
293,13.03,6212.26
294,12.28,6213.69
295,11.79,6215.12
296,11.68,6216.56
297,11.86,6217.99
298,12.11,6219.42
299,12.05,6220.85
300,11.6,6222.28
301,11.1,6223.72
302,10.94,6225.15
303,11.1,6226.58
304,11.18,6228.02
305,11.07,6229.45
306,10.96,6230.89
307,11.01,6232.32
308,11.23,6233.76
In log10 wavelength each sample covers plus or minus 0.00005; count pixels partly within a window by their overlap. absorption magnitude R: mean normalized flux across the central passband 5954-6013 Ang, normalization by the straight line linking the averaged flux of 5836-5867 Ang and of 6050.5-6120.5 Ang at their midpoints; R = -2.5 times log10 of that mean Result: 0.18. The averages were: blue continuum 16.5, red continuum 19.8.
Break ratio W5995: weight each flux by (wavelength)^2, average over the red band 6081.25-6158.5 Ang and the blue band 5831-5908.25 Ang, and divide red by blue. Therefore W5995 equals 1.64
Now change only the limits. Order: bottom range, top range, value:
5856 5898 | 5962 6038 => 1.48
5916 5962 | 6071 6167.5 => 1.46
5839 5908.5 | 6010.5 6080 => 1.55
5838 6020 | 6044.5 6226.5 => 1.32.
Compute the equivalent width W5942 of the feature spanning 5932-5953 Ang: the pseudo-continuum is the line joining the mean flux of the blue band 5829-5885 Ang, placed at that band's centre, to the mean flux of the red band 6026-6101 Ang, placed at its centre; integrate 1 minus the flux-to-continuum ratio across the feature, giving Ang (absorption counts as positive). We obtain 3.1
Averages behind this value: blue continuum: 15.6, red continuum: 19.4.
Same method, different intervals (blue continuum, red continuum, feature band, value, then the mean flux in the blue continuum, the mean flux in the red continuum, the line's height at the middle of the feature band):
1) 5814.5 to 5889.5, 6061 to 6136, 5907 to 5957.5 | 9.4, 15.4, 20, 16.9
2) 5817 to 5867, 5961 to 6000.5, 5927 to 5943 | 1.6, 16.7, 15.4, 15.8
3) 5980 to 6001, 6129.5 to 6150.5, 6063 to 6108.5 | -1.2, 16.1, 21.1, 19.3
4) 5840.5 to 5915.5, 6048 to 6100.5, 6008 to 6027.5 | 0.4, 12.7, 19.8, 17.7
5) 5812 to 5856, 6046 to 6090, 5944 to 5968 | 5.1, 17.3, 19.6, 18.5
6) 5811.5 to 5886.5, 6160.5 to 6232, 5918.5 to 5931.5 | 1.8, 15.8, 13.1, 15.2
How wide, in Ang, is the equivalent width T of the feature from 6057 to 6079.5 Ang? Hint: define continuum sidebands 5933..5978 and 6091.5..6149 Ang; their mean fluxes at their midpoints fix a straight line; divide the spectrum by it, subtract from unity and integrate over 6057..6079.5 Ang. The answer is -1.1 Ang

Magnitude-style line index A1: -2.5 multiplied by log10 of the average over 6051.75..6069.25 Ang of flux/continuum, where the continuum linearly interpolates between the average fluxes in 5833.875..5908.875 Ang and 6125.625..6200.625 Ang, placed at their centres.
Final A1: -0.24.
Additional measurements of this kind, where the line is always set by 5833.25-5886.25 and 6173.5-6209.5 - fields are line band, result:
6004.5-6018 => -0.155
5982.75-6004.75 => -0.115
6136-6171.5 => -0.246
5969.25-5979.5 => 0.025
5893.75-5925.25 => 0.324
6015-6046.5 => -0.240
